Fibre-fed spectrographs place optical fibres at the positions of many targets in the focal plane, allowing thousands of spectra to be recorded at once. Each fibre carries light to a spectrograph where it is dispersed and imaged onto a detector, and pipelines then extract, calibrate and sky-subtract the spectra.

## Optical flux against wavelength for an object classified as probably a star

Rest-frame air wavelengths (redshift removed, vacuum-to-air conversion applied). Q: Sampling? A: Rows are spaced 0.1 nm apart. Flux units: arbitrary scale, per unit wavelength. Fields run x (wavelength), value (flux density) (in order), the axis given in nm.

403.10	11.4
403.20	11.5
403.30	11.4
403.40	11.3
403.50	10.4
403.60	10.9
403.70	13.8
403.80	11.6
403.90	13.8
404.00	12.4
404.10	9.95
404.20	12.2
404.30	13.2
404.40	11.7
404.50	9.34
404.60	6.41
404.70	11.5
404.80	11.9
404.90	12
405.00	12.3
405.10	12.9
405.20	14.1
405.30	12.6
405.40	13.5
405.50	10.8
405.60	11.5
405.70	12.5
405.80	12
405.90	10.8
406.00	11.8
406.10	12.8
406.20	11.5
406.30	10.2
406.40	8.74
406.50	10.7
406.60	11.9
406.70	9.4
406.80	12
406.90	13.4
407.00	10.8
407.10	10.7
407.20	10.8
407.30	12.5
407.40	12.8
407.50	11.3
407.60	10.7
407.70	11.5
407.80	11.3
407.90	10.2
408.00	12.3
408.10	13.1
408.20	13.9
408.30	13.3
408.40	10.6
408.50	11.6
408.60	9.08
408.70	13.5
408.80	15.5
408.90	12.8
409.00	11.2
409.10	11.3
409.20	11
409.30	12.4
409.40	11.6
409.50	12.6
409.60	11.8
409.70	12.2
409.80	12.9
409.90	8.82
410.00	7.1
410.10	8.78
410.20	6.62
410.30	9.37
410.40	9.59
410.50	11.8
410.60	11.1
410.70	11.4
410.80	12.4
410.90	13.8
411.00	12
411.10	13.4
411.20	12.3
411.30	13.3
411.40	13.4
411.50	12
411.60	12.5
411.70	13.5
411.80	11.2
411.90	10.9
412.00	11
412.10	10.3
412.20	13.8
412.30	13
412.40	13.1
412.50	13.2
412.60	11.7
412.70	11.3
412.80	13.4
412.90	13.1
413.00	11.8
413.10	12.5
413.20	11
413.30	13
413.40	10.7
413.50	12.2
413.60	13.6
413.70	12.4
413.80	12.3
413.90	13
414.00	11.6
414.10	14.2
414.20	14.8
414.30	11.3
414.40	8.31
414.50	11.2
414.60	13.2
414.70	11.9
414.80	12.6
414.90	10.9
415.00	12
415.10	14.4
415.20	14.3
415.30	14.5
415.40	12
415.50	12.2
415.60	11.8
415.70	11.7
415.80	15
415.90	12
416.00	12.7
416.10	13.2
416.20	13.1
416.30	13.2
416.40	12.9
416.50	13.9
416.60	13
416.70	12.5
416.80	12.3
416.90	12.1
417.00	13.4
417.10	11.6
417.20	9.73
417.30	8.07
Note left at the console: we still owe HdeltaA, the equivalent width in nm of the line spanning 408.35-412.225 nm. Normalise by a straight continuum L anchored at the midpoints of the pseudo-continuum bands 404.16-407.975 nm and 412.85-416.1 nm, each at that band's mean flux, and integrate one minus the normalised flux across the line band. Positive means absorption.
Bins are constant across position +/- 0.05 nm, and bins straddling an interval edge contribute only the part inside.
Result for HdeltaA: 0.14 nm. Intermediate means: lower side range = 11.5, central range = 11.5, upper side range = 12.5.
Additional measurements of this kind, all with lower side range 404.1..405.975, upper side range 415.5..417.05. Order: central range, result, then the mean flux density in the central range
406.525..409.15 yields 0.035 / 11.8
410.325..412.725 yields 0.040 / 12.1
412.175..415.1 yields 0.052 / 12.3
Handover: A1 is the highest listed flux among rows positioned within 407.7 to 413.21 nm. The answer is 15.5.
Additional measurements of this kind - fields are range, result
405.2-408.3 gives 13.9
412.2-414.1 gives 14.2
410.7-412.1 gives 13.8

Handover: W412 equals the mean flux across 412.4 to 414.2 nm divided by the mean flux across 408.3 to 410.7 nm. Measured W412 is 1.13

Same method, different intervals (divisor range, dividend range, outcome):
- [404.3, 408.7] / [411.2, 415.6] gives 1.07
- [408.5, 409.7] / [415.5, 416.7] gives 1.07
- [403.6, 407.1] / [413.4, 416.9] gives 1.09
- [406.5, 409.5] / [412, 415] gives 1.04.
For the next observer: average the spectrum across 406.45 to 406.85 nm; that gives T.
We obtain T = 11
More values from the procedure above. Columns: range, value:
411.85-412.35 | 11.8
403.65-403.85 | 12.7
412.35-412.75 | 12.3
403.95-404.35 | 11.9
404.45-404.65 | 7.88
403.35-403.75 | 11.6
